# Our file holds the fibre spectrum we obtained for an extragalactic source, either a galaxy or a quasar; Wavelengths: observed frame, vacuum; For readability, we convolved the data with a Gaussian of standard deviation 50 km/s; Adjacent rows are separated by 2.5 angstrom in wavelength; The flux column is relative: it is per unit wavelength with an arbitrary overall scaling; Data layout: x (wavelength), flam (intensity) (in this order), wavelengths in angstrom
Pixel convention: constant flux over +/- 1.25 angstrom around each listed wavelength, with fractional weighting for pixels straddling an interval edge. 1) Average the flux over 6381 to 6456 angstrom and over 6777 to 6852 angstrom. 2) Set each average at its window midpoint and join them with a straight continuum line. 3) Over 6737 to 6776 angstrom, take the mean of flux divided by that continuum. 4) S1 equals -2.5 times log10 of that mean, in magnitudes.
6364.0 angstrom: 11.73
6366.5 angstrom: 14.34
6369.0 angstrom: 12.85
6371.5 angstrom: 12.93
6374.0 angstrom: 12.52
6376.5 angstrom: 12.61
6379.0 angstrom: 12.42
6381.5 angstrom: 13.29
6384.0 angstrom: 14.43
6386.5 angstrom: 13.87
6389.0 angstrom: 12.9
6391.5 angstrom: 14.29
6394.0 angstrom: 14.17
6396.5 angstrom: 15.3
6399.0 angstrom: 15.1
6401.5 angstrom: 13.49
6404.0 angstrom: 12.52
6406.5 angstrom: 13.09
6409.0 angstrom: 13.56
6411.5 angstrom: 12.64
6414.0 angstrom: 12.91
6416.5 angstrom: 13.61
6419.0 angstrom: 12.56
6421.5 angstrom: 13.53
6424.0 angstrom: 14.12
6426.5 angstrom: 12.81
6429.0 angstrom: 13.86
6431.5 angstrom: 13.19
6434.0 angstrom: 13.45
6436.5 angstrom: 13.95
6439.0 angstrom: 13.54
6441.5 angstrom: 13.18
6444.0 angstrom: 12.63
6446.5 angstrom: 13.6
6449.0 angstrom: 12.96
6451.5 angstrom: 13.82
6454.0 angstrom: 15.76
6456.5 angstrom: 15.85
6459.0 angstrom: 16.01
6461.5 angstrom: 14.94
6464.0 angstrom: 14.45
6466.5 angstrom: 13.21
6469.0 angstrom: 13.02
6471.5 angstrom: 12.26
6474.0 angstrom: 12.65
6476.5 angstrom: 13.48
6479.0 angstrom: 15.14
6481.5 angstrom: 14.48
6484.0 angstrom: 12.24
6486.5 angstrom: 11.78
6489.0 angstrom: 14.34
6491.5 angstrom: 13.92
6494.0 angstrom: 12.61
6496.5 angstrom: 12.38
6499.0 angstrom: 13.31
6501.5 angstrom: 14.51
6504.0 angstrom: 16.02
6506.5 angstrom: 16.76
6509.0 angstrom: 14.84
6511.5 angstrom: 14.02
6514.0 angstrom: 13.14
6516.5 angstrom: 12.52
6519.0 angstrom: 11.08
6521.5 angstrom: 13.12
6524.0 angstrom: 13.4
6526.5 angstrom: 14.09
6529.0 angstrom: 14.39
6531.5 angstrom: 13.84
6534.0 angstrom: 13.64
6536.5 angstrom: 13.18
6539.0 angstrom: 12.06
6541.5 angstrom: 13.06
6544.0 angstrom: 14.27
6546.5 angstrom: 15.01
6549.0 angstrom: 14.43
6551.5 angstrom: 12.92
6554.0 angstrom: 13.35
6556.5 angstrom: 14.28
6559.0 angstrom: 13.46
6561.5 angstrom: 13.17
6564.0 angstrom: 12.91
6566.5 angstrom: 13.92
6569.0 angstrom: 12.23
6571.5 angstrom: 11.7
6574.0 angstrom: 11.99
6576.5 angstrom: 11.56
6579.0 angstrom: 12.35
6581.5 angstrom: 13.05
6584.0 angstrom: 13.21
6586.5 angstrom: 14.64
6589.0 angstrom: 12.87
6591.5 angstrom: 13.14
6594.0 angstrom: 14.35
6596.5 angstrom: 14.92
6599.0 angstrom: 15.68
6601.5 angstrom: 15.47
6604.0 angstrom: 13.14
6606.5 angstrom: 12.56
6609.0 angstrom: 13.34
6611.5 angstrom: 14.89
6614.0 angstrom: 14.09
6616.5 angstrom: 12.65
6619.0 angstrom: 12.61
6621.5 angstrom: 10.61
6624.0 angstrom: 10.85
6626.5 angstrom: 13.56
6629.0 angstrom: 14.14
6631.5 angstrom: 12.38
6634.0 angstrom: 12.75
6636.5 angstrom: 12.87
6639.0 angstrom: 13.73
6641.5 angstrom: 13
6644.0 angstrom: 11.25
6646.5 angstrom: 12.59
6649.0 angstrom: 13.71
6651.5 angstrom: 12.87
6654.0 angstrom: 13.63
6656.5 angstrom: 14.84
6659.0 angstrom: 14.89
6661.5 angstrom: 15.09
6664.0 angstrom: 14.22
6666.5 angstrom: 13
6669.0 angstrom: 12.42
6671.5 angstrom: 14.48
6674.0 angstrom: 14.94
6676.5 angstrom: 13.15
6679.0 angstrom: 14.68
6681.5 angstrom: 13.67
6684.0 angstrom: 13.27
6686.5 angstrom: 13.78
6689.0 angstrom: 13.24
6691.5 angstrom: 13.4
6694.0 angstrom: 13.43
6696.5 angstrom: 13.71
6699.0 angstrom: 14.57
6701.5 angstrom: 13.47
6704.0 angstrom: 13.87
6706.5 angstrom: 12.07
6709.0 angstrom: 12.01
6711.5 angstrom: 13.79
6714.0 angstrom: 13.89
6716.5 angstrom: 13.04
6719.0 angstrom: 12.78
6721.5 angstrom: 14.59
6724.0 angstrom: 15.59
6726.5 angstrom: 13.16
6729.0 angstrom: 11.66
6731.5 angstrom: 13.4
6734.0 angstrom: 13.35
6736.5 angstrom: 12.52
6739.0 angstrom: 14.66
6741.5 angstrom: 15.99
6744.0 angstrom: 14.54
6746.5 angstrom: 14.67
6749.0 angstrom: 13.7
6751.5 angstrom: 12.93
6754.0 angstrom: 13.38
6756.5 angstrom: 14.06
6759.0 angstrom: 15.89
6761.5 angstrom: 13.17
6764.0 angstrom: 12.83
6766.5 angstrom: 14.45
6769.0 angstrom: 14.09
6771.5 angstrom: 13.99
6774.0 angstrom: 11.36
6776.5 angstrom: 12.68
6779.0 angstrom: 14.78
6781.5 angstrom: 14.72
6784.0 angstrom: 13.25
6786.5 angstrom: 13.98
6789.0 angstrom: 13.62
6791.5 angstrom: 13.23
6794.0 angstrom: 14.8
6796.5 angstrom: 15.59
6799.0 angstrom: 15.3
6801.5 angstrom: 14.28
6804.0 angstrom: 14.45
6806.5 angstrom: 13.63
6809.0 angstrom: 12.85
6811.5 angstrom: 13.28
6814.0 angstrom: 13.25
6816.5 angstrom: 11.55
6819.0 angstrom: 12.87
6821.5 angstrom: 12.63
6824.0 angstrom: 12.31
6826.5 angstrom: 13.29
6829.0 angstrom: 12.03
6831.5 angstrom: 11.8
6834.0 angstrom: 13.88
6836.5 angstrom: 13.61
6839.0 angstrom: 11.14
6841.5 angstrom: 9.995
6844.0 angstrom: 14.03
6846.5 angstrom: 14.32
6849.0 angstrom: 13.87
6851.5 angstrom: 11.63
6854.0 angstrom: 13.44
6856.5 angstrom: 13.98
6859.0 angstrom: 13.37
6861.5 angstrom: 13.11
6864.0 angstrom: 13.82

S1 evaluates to -0.04 mag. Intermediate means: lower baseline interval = 13.6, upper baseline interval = 13.3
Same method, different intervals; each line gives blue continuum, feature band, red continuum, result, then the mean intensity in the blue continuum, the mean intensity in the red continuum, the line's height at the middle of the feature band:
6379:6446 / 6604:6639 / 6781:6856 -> 0.040 mag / 13.5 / 13.3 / 13.4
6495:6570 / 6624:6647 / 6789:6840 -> 0.058 mag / 13.6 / 13.3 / 13.5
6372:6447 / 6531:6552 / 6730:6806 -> 0.001 mag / 13.4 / 14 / 13.6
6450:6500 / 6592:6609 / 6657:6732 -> -0.040 mag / 13.8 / 13.7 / 13.7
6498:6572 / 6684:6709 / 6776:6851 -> 0.005 mag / 13.6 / 13.4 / 13.5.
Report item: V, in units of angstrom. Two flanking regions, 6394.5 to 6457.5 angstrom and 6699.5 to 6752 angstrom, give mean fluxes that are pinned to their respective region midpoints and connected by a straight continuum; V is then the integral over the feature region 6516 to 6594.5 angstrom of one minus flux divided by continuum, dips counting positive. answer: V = 2.4 angstrom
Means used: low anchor 13.6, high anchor 13.6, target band 13.2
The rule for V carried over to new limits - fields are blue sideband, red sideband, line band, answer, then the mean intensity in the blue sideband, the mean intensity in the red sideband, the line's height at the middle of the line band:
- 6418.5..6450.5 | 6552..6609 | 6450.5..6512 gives -3.3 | 13.4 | 13.4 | 13.4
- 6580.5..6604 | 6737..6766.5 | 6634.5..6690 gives 2.1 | 14.1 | 14.1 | 14.1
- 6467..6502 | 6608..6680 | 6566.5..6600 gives 0.3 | 13.3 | 13.3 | 13.3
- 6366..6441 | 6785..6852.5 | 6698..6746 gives -1.3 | 13.5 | 13.2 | 13.3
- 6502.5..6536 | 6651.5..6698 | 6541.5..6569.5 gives 0.5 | 13.9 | 13.9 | 13.9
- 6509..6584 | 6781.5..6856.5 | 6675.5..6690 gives -0.4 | 13.2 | 13.3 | 13.2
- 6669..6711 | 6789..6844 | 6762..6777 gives 0.1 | 13.6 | 13.2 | 13.3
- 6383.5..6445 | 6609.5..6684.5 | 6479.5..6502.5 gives 0.3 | 13.5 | 13.4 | 13.5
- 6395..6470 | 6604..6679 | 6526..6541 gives 0.1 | 13.8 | 13.3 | 13.5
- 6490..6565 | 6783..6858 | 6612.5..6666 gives 1.4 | 13.7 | 13.3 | 13.5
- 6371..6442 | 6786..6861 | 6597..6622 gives -0.5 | 13.5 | 13.3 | 13.4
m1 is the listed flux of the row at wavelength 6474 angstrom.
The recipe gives 12.65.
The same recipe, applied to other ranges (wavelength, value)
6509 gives 14.84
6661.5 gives 15.09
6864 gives 13.82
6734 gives 13.35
